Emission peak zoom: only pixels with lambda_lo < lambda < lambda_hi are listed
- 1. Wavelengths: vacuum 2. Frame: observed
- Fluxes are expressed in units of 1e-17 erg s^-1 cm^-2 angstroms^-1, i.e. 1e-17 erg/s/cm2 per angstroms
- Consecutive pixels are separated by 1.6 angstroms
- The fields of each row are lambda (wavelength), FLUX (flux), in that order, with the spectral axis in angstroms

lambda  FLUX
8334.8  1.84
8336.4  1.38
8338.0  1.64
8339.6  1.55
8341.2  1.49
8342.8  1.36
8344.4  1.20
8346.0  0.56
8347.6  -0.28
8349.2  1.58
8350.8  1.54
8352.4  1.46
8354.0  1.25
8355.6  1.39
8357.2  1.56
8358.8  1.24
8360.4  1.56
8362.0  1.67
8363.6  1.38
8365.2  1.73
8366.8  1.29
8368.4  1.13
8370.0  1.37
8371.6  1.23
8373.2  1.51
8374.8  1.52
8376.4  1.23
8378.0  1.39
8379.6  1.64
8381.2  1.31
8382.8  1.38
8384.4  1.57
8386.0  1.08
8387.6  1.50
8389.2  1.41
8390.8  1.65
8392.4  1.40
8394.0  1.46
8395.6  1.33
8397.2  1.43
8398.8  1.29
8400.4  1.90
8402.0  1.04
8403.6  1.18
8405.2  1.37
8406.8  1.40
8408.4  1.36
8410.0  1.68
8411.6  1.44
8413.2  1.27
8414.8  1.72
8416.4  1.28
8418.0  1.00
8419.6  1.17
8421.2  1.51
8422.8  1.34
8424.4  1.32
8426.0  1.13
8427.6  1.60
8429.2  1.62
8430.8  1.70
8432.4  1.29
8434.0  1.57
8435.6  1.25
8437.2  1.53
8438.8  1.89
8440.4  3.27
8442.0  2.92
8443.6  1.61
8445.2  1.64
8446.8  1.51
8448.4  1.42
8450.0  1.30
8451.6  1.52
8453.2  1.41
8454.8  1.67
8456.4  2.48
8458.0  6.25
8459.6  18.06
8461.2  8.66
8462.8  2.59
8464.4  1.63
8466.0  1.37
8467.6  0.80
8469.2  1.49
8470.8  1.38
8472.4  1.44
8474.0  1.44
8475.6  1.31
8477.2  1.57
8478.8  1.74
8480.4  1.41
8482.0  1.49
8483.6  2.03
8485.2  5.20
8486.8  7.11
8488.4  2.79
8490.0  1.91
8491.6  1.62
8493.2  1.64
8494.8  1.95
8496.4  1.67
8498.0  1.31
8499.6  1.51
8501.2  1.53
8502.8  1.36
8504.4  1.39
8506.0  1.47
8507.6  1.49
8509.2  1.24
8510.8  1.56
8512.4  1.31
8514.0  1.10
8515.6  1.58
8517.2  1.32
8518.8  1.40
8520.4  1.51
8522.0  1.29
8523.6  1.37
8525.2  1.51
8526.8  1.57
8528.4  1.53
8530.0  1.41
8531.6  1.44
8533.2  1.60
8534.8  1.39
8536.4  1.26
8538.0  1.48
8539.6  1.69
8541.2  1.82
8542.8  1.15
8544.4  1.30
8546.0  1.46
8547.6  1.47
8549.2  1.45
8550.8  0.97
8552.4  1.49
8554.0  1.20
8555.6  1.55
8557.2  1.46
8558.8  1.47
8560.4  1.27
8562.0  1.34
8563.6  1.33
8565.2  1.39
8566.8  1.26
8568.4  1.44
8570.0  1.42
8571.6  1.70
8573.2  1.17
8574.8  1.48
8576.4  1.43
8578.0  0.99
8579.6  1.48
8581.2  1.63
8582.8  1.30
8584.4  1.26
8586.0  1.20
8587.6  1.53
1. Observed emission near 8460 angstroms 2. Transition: Halpha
